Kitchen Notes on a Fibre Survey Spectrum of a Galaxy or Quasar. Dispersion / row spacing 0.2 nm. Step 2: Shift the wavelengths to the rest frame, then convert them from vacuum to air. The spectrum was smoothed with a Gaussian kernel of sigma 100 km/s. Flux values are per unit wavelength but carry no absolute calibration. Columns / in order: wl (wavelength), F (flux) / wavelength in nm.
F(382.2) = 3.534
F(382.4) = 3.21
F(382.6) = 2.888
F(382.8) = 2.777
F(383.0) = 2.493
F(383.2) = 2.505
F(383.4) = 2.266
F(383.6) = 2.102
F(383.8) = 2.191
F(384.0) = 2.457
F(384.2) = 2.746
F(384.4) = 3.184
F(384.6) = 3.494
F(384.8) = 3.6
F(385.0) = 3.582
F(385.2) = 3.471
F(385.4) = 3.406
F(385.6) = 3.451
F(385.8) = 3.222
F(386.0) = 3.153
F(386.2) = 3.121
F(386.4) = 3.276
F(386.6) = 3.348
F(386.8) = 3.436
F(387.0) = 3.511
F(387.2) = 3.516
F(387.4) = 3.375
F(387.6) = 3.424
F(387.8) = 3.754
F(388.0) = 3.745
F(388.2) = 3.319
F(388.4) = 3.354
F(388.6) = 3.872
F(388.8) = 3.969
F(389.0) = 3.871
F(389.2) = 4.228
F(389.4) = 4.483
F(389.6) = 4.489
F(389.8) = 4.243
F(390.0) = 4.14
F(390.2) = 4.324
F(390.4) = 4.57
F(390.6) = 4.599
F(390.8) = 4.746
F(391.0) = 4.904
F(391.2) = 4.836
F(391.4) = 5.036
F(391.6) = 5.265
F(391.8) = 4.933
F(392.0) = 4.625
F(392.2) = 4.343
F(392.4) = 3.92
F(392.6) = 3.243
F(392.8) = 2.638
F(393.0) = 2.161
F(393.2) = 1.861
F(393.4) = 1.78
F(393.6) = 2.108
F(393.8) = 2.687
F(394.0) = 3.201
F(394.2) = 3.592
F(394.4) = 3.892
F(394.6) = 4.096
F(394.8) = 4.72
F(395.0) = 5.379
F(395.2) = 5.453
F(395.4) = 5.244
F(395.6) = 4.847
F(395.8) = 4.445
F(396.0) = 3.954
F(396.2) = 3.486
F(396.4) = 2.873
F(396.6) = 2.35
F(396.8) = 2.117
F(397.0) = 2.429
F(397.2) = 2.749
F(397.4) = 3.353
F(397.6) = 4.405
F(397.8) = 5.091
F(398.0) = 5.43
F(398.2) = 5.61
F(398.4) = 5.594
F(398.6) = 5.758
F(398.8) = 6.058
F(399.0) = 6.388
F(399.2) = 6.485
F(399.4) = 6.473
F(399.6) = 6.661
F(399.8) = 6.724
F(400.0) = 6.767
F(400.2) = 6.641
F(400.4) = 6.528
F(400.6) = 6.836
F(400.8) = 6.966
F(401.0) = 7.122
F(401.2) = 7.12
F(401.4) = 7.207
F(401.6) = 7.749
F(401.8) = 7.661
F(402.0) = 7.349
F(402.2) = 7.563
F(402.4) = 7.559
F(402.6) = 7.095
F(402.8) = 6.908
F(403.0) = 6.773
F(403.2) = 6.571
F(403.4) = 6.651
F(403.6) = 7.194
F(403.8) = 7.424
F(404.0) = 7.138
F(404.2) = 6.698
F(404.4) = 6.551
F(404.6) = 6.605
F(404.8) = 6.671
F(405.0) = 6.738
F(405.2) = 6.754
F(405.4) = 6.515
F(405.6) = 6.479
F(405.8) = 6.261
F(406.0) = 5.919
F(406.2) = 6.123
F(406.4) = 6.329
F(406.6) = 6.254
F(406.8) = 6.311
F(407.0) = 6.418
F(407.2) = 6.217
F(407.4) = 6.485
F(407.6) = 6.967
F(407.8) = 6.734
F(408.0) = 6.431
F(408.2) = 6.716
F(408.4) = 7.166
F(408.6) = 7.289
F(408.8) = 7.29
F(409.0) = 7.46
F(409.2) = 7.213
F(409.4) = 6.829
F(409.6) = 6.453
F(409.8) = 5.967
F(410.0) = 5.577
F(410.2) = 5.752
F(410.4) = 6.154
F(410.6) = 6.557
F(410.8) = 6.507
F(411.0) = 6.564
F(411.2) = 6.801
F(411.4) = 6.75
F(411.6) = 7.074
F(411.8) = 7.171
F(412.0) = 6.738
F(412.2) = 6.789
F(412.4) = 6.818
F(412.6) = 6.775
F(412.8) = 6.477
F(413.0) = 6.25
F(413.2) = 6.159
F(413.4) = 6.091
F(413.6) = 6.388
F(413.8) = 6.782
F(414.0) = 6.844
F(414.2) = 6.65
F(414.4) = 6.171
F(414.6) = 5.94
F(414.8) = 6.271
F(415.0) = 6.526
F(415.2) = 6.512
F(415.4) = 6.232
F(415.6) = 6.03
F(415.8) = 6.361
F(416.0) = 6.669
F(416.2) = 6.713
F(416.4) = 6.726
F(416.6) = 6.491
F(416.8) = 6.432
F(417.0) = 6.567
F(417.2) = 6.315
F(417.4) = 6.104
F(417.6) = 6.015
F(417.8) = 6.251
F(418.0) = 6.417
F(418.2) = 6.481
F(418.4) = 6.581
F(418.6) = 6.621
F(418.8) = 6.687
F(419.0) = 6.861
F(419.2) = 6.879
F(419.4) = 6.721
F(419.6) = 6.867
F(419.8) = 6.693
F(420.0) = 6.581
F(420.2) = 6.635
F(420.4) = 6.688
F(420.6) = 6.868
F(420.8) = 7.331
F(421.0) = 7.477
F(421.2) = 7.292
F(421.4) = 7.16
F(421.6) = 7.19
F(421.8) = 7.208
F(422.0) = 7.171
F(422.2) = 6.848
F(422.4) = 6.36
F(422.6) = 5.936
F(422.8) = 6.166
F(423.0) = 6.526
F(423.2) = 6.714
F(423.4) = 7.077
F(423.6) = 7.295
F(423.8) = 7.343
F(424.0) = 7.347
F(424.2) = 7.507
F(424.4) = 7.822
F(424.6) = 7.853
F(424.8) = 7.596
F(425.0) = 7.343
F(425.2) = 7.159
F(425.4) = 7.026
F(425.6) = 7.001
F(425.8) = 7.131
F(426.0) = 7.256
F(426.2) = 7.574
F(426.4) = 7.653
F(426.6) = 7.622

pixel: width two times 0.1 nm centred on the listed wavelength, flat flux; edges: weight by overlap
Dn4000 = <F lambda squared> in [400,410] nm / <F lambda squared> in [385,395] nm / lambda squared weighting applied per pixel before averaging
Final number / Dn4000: 1.95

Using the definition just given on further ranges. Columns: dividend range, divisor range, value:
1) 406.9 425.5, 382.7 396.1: 2.08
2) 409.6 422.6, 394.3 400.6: 1.46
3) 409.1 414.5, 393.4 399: 1.72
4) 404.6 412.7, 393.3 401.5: 1.42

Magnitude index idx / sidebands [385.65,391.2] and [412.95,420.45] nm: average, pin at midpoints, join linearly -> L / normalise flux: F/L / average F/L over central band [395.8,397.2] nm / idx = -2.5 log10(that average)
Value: 0.475 mag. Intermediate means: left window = 3.87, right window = 6.48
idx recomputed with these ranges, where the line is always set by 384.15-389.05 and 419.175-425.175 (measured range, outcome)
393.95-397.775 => 0.14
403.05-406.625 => -0.25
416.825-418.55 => 0.04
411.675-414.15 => -0.09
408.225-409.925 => -0.21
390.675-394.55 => 0.10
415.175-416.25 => 0.00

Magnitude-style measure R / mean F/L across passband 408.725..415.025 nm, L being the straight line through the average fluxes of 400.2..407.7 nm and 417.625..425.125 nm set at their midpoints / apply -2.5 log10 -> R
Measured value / 0.05 mag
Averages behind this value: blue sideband 6.8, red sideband 6.92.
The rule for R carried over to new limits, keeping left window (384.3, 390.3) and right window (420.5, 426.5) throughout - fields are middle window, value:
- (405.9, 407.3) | -0.13 mag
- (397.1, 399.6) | -0.13 mag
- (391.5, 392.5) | -0.13 mag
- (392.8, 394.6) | 0.48 mag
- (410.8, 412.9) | -0.13 mag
